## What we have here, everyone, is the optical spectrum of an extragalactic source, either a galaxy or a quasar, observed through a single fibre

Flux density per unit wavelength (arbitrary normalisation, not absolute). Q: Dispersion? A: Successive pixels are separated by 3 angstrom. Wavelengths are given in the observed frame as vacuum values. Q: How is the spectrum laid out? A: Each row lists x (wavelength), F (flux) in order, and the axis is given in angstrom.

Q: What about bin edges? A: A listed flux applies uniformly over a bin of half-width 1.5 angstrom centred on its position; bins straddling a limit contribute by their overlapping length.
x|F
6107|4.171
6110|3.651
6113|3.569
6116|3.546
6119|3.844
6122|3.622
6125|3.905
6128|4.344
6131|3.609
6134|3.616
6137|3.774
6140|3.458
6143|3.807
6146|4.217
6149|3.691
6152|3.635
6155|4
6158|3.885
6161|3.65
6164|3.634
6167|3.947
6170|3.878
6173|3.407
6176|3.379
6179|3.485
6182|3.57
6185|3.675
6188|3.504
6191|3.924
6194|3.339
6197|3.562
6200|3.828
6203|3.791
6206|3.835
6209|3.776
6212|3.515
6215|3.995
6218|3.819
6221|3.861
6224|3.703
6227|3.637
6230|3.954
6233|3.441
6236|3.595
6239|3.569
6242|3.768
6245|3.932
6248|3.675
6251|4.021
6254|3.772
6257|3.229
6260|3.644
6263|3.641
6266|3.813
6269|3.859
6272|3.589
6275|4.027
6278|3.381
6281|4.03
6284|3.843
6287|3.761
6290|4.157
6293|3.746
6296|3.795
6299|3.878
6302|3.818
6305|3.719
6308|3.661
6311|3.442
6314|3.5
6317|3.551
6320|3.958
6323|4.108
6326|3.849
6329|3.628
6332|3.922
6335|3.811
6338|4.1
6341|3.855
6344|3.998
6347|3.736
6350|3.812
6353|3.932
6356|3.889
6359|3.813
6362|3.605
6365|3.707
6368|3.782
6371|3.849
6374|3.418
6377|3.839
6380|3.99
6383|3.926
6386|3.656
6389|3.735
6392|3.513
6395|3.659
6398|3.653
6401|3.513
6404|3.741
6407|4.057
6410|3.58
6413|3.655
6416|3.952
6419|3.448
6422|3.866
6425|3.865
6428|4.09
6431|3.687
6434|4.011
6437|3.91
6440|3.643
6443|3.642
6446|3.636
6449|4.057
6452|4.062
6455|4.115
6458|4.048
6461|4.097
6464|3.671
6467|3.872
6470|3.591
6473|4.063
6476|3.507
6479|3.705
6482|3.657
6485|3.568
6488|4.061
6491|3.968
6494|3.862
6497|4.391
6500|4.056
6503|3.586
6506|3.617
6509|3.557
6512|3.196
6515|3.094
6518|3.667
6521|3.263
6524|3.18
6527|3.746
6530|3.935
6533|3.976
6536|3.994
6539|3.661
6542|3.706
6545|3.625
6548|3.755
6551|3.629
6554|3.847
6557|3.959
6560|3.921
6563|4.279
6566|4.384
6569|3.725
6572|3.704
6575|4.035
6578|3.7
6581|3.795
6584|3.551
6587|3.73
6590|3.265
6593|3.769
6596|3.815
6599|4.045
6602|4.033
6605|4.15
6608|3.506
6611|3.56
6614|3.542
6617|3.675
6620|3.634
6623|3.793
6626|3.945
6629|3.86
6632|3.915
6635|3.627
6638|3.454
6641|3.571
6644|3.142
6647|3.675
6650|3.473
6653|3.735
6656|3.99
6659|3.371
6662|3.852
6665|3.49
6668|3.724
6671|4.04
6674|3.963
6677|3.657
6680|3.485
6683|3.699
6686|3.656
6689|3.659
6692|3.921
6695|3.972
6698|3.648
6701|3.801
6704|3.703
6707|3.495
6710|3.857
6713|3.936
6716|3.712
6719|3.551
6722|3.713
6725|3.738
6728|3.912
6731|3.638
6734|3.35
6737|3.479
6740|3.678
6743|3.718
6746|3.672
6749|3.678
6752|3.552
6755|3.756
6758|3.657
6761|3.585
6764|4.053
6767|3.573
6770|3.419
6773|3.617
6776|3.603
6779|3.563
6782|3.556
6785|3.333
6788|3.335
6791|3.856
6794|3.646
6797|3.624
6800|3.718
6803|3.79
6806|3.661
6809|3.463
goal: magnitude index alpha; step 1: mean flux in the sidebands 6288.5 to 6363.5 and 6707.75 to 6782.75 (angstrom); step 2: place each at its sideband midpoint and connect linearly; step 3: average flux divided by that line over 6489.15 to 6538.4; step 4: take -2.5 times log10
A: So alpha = 0.01 mag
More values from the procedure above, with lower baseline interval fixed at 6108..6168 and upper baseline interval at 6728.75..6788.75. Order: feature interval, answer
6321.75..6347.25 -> -0.05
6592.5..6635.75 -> -0.05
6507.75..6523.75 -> 0.10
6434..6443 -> -0.03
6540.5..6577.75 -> -0.06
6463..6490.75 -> -0.02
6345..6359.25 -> -0.04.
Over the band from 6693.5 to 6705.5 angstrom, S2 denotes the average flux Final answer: 3.78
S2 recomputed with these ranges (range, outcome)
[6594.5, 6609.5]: 3.91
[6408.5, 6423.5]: 3.7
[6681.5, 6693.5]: 3.73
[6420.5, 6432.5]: 3.88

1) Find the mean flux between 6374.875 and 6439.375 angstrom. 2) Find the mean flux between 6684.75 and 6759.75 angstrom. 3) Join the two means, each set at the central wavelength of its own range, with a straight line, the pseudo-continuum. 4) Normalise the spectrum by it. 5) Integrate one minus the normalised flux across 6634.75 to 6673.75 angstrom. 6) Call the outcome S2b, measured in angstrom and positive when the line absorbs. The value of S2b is 0.8 angstrom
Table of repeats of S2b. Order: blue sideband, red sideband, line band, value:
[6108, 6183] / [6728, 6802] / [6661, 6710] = -1.4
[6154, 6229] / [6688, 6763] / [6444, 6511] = -2.6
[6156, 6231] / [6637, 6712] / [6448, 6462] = -1.5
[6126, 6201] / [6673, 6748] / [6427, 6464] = -2.0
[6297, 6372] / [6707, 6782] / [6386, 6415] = 0.7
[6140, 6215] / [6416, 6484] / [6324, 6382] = -0.5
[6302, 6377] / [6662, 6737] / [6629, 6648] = 0.7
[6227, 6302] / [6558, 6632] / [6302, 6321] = 0.6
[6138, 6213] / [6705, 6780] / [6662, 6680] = -0.4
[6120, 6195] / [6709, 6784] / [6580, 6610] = -0.7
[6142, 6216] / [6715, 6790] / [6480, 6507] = -1.5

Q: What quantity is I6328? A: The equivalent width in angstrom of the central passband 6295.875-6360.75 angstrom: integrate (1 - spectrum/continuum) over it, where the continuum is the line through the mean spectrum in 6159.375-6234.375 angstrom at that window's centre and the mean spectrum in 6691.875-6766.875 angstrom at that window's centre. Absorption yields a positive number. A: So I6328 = -2.1 angstrom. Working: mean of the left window 3.69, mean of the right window 3.7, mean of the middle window 3.81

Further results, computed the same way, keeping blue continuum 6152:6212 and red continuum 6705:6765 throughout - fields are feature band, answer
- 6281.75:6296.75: -0.8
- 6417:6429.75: -0.5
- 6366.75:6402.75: -0.3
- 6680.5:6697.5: -0.3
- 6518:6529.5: 0.6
